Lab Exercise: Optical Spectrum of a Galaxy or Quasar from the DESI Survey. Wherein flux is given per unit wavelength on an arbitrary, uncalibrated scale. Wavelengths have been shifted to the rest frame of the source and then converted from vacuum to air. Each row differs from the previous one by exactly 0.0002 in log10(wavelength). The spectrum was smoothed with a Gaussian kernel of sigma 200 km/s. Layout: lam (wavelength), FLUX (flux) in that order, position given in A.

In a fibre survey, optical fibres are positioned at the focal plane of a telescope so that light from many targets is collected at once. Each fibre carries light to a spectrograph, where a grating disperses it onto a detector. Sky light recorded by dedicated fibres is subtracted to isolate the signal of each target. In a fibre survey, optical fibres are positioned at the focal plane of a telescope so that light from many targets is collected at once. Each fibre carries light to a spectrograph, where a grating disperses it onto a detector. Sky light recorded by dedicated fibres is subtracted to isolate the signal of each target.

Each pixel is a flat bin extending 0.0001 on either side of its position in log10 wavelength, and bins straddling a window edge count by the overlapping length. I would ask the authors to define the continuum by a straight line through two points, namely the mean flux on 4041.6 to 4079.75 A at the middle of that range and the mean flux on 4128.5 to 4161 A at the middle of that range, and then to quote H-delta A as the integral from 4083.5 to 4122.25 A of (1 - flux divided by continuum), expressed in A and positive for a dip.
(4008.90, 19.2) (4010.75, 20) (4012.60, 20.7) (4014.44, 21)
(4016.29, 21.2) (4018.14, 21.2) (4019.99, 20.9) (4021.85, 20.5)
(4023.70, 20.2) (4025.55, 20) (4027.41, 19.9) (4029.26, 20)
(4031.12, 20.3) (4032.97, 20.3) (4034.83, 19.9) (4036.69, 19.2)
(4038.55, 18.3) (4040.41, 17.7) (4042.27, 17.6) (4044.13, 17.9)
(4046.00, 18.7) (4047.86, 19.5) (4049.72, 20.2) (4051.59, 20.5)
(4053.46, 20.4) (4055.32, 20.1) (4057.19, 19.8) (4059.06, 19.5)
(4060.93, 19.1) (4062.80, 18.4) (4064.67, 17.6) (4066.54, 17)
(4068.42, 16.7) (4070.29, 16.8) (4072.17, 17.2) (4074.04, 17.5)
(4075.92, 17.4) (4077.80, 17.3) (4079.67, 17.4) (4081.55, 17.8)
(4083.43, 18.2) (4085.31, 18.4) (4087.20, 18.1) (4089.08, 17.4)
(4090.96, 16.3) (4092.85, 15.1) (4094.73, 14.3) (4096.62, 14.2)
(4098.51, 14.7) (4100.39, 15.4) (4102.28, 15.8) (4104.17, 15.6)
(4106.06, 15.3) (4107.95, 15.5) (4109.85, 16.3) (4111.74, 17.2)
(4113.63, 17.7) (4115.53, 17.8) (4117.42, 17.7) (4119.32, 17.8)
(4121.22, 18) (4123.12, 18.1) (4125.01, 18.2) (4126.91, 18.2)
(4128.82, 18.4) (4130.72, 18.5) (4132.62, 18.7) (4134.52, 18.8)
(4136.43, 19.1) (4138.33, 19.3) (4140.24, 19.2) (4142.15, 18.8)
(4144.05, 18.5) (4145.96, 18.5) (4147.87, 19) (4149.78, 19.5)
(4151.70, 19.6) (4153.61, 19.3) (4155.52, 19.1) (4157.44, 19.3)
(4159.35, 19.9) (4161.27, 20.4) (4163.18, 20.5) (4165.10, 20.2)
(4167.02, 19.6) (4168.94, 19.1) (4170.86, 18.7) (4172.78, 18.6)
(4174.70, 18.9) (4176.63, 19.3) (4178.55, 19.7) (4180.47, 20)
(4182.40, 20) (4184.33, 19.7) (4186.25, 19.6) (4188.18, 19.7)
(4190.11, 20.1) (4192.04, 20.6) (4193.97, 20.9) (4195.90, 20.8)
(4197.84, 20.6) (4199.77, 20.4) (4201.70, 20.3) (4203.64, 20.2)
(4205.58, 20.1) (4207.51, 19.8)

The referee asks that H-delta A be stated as 4.71 A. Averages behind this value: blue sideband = 18.4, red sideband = 19.1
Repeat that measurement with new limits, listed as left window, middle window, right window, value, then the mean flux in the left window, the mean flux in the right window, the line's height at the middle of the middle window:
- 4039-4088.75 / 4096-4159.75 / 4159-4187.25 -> 4.1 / 18.3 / 19.6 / 19.1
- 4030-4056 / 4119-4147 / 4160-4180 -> 1.3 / 19.3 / 19.5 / 19.5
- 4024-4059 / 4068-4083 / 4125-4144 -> 1.5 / 19.5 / 18.7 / 19.2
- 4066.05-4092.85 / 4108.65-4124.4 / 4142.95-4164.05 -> 0.7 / 17.3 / 19.4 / 18.4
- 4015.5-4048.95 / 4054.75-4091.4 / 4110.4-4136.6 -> 2.0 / 19.6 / 18.1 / 18.9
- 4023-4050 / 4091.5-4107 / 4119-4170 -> 3.3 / 19.3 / 19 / 19.1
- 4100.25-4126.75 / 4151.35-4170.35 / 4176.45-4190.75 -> -0.8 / 17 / 19.8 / 18.9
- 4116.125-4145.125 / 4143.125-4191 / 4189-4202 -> 0.4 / 18.5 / 20.5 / 19.6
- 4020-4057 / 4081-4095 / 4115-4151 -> 1.5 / 19.6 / 18.5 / 19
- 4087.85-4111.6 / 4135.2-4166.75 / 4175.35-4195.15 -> -2.1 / 15.6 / 20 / 18.2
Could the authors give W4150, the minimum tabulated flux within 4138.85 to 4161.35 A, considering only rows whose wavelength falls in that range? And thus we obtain 18.5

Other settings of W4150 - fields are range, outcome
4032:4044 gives 17.6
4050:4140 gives 14.2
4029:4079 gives 16.7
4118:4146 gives 17.8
